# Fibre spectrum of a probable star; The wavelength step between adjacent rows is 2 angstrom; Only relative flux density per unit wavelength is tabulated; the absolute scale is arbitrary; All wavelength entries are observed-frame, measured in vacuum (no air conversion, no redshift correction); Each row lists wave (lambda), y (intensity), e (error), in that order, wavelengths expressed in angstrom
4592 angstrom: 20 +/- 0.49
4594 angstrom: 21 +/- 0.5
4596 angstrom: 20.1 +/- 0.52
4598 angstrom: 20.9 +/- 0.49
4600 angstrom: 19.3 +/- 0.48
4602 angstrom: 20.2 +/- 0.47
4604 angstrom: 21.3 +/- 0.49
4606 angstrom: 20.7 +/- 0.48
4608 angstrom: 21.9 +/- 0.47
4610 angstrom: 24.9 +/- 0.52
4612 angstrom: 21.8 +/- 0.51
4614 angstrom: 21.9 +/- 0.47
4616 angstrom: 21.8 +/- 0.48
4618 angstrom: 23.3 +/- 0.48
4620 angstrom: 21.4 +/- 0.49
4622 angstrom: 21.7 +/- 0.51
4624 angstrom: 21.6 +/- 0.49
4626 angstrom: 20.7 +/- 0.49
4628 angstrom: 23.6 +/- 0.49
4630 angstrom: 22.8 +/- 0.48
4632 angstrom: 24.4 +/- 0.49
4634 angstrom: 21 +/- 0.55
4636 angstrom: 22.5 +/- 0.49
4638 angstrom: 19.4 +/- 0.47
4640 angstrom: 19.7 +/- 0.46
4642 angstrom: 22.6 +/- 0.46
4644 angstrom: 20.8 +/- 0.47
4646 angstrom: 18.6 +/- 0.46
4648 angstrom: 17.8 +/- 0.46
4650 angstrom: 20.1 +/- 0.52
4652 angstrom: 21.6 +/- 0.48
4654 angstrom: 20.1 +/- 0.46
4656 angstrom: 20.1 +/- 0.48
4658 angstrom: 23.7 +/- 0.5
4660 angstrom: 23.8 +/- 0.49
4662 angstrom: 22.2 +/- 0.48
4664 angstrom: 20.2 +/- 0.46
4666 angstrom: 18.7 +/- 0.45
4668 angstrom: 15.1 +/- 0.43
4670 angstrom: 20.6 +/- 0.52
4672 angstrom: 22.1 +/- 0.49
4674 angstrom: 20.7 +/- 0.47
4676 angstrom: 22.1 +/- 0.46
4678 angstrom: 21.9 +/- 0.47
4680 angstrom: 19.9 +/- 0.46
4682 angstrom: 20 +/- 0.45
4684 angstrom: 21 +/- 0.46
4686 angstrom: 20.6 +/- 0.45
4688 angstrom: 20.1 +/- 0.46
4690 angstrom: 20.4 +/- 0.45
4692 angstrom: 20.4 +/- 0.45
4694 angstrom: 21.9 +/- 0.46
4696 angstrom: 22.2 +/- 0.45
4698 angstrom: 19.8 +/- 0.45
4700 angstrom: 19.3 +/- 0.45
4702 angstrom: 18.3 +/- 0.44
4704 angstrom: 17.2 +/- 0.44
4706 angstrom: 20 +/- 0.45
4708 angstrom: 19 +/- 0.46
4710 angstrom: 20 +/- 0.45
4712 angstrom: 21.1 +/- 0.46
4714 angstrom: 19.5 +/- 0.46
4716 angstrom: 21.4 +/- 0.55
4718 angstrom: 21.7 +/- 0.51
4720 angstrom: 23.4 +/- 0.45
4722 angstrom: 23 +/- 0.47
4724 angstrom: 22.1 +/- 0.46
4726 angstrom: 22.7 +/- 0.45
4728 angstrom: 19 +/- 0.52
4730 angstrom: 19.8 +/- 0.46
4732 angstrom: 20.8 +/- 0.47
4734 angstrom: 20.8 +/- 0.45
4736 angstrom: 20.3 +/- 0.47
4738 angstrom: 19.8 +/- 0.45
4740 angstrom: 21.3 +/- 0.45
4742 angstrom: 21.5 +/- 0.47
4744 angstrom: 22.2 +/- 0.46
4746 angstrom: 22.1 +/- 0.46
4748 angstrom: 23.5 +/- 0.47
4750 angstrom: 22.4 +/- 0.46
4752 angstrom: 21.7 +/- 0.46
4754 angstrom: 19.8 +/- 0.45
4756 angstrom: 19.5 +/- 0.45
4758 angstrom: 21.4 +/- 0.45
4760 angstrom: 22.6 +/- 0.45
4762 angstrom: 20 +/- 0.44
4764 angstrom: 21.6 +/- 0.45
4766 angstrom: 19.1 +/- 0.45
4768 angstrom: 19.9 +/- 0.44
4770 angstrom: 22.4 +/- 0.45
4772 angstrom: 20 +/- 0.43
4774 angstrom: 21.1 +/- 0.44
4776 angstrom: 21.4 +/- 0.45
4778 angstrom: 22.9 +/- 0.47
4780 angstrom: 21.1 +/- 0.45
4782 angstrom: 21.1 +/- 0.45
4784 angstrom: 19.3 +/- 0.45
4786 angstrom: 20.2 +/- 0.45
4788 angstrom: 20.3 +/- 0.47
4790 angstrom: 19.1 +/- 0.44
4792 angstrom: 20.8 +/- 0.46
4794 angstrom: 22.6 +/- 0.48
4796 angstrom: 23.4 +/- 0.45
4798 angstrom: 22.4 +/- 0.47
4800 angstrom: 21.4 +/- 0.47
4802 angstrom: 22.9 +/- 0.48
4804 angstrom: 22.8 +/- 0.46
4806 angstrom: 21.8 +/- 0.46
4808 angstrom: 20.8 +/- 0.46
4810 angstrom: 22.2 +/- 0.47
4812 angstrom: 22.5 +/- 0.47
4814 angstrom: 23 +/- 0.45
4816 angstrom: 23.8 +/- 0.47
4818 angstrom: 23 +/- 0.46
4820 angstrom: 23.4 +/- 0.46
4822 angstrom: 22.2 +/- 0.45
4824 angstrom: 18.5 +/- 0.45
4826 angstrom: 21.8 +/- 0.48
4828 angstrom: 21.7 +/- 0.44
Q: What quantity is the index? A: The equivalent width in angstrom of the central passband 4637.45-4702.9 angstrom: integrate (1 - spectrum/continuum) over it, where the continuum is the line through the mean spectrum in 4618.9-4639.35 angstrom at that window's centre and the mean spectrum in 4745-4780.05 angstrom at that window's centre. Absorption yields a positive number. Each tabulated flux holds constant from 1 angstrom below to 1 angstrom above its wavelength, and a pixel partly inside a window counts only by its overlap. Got 3.6 angstrom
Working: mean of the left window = 21.9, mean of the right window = 21.3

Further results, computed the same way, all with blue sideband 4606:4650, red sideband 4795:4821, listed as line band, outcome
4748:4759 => 0.53 angstrom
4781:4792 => 1.16 angstrom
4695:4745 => 3.25 angstrom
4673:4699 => 1.24 angstrom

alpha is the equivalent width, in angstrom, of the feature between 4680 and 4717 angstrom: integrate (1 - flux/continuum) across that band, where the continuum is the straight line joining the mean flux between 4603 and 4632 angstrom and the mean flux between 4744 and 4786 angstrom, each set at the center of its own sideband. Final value 2.6 angstrom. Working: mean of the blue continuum 22.2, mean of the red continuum 21.1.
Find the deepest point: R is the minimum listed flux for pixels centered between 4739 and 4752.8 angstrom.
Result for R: 21.3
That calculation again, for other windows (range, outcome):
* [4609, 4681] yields 15.1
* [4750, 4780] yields 19.1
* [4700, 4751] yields 17.2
